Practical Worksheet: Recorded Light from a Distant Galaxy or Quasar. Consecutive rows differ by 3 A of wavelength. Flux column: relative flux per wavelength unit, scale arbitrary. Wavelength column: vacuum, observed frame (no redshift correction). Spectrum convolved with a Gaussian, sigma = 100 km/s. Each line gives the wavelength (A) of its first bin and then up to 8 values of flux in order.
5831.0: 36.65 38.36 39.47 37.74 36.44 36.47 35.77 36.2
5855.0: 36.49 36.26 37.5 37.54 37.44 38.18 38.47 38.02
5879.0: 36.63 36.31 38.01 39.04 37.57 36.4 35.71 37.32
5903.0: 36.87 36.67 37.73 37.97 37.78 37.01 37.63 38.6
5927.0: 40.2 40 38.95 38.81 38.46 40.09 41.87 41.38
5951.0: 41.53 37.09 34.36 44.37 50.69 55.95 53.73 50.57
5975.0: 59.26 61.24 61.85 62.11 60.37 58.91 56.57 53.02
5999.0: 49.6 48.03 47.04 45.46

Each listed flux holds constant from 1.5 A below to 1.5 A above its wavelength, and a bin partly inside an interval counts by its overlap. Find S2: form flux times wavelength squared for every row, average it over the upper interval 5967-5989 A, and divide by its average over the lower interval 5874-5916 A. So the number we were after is 1.6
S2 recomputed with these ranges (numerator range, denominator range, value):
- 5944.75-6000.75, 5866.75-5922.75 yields 1.41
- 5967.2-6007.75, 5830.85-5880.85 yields 1.55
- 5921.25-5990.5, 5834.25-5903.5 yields 1.30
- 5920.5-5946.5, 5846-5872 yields 1.10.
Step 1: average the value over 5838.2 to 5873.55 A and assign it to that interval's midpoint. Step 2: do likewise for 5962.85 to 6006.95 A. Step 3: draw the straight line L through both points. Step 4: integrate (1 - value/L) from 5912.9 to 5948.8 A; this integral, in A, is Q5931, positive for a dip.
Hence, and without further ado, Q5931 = 6.4 A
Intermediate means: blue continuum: 37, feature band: 39.2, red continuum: 55.3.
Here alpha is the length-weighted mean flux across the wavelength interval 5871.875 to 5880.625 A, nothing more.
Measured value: 37.7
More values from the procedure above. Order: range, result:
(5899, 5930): 37.9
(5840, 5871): 36.9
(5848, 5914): 37.2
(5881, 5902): 37.2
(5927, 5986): 46.9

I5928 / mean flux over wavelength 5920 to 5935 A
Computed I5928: 39.1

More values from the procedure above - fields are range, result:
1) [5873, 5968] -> 39.4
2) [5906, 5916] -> 37.7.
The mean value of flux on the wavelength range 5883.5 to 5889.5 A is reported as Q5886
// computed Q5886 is 38.5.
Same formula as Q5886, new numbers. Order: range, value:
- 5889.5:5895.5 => 37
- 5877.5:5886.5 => 37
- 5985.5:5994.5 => 58.6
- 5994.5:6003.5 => 50.2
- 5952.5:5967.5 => 44.5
